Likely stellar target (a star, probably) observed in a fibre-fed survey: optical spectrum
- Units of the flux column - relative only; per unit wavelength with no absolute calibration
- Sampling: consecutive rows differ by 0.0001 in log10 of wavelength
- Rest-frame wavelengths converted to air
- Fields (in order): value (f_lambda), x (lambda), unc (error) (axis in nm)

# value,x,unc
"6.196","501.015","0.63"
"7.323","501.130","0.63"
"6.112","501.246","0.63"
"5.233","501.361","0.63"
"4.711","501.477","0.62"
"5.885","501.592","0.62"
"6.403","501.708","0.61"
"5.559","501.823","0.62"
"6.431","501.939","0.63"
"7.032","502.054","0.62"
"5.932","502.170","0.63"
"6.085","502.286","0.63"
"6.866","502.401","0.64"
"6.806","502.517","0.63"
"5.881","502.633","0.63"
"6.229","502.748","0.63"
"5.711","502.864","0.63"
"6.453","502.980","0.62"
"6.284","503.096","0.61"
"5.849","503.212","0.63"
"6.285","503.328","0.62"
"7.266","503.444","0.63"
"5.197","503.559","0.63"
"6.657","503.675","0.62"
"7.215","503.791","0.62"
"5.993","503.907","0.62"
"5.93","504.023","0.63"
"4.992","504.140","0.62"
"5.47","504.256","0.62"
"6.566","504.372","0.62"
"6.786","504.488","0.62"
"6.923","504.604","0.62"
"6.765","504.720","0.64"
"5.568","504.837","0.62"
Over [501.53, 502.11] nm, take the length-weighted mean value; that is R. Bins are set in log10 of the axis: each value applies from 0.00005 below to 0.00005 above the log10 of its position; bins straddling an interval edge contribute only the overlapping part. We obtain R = 6.25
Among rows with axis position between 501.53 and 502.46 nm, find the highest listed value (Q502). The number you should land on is 7.032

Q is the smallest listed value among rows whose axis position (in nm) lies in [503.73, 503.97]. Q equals 5.993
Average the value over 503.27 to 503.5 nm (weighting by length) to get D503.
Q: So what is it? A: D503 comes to 6.77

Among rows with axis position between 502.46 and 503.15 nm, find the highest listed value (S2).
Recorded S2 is 6.806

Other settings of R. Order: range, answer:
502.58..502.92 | 5.95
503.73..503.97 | 6.59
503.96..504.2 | 5.45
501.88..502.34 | 6.36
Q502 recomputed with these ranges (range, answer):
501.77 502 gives 6.431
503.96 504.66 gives 6.923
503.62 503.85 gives 7.215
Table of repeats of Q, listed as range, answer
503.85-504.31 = 4.992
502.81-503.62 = 5.197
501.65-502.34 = 5.559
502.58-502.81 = 5.881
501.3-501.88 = 4.711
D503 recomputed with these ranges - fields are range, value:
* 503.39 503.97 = 6.47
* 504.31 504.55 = 6.67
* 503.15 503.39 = 6.08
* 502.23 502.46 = 6.49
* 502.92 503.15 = 6.35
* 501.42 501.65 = 5.31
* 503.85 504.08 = 5.96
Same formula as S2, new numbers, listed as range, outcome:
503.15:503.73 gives 7.266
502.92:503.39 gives 6.453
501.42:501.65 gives 5.885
